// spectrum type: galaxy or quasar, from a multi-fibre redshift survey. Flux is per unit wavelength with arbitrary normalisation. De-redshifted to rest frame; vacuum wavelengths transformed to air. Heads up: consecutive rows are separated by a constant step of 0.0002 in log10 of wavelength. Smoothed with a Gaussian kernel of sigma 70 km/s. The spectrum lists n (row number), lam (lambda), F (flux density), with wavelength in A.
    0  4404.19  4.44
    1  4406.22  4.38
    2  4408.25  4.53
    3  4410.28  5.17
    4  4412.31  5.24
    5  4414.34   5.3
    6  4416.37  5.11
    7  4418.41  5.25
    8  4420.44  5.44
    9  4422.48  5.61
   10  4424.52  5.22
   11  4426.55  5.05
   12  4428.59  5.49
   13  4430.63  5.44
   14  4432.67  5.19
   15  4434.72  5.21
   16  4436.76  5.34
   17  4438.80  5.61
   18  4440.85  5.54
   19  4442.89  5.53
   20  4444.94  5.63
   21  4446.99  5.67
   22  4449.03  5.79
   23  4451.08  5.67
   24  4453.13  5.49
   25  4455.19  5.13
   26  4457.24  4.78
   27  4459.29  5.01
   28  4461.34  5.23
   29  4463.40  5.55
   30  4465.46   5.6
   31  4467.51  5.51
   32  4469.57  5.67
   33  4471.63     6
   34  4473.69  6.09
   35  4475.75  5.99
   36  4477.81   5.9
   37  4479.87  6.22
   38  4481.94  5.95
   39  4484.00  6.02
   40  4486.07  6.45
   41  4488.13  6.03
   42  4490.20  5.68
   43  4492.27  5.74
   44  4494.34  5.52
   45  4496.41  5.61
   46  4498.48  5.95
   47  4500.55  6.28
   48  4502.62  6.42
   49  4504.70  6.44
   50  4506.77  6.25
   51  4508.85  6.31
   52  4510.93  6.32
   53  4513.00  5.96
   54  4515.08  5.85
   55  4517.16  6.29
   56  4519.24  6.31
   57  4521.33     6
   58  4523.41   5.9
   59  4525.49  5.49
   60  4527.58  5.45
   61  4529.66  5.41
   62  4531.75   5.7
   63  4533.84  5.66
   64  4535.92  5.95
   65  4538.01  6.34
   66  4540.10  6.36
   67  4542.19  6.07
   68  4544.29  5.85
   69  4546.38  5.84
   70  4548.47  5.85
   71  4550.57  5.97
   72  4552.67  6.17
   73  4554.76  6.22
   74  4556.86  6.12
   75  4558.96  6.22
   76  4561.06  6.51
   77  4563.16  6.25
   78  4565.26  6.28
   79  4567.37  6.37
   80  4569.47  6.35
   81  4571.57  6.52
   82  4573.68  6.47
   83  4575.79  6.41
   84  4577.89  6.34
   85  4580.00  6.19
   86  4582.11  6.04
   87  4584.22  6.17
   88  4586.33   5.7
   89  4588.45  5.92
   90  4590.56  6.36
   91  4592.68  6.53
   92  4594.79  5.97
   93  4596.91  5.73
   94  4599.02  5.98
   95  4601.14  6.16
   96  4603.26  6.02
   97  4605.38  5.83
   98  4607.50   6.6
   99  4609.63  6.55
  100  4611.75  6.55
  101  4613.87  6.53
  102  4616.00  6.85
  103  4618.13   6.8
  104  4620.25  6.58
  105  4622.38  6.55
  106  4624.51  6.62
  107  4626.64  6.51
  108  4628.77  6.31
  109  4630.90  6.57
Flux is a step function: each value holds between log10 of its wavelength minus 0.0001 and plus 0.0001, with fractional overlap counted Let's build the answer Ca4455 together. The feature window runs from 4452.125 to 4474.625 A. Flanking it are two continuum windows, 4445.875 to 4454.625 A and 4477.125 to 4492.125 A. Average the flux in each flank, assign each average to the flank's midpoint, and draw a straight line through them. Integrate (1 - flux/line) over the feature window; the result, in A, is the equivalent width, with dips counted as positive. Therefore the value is 1.3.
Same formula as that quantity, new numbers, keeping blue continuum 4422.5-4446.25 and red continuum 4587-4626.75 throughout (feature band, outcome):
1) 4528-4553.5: 0.26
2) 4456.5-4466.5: 0.54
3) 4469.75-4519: -2.81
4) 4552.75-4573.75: -0.74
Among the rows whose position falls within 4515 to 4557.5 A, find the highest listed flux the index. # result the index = 6.36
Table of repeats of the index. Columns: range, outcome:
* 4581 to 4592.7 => 6.53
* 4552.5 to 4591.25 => 6.52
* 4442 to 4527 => 6.45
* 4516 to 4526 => 6.31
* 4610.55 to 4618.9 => 6.85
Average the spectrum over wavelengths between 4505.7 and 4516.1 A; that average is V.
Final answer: 6.14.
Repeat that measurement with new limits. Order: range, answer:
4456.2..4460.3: 4.9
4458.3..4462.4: 5.12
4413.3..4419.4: 5.22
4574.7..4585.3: 6.23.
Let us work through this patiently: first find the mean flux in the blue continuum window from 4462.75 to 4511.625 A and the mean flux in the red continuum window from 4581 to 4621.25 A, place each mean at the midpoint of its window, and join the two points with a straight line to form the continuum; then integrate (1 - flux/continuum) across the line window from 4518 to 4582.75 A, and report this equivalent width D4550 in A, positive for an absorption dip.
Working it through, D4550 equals 0.5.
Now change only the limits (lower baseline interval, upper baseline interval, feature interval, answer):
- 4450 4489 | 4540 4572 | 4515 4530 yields 0.3 A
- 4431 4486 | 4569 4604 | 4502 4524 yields -1.3 A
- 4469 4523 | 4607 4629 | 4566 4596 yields 0.9 A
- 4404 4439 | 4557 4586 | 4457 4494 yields -1.2 A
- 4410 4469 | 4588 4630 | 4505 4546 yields -0.7 A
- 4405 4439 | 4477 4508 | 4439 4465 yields 0.6 A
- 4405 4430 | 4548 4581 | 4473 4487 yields -1.1 A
